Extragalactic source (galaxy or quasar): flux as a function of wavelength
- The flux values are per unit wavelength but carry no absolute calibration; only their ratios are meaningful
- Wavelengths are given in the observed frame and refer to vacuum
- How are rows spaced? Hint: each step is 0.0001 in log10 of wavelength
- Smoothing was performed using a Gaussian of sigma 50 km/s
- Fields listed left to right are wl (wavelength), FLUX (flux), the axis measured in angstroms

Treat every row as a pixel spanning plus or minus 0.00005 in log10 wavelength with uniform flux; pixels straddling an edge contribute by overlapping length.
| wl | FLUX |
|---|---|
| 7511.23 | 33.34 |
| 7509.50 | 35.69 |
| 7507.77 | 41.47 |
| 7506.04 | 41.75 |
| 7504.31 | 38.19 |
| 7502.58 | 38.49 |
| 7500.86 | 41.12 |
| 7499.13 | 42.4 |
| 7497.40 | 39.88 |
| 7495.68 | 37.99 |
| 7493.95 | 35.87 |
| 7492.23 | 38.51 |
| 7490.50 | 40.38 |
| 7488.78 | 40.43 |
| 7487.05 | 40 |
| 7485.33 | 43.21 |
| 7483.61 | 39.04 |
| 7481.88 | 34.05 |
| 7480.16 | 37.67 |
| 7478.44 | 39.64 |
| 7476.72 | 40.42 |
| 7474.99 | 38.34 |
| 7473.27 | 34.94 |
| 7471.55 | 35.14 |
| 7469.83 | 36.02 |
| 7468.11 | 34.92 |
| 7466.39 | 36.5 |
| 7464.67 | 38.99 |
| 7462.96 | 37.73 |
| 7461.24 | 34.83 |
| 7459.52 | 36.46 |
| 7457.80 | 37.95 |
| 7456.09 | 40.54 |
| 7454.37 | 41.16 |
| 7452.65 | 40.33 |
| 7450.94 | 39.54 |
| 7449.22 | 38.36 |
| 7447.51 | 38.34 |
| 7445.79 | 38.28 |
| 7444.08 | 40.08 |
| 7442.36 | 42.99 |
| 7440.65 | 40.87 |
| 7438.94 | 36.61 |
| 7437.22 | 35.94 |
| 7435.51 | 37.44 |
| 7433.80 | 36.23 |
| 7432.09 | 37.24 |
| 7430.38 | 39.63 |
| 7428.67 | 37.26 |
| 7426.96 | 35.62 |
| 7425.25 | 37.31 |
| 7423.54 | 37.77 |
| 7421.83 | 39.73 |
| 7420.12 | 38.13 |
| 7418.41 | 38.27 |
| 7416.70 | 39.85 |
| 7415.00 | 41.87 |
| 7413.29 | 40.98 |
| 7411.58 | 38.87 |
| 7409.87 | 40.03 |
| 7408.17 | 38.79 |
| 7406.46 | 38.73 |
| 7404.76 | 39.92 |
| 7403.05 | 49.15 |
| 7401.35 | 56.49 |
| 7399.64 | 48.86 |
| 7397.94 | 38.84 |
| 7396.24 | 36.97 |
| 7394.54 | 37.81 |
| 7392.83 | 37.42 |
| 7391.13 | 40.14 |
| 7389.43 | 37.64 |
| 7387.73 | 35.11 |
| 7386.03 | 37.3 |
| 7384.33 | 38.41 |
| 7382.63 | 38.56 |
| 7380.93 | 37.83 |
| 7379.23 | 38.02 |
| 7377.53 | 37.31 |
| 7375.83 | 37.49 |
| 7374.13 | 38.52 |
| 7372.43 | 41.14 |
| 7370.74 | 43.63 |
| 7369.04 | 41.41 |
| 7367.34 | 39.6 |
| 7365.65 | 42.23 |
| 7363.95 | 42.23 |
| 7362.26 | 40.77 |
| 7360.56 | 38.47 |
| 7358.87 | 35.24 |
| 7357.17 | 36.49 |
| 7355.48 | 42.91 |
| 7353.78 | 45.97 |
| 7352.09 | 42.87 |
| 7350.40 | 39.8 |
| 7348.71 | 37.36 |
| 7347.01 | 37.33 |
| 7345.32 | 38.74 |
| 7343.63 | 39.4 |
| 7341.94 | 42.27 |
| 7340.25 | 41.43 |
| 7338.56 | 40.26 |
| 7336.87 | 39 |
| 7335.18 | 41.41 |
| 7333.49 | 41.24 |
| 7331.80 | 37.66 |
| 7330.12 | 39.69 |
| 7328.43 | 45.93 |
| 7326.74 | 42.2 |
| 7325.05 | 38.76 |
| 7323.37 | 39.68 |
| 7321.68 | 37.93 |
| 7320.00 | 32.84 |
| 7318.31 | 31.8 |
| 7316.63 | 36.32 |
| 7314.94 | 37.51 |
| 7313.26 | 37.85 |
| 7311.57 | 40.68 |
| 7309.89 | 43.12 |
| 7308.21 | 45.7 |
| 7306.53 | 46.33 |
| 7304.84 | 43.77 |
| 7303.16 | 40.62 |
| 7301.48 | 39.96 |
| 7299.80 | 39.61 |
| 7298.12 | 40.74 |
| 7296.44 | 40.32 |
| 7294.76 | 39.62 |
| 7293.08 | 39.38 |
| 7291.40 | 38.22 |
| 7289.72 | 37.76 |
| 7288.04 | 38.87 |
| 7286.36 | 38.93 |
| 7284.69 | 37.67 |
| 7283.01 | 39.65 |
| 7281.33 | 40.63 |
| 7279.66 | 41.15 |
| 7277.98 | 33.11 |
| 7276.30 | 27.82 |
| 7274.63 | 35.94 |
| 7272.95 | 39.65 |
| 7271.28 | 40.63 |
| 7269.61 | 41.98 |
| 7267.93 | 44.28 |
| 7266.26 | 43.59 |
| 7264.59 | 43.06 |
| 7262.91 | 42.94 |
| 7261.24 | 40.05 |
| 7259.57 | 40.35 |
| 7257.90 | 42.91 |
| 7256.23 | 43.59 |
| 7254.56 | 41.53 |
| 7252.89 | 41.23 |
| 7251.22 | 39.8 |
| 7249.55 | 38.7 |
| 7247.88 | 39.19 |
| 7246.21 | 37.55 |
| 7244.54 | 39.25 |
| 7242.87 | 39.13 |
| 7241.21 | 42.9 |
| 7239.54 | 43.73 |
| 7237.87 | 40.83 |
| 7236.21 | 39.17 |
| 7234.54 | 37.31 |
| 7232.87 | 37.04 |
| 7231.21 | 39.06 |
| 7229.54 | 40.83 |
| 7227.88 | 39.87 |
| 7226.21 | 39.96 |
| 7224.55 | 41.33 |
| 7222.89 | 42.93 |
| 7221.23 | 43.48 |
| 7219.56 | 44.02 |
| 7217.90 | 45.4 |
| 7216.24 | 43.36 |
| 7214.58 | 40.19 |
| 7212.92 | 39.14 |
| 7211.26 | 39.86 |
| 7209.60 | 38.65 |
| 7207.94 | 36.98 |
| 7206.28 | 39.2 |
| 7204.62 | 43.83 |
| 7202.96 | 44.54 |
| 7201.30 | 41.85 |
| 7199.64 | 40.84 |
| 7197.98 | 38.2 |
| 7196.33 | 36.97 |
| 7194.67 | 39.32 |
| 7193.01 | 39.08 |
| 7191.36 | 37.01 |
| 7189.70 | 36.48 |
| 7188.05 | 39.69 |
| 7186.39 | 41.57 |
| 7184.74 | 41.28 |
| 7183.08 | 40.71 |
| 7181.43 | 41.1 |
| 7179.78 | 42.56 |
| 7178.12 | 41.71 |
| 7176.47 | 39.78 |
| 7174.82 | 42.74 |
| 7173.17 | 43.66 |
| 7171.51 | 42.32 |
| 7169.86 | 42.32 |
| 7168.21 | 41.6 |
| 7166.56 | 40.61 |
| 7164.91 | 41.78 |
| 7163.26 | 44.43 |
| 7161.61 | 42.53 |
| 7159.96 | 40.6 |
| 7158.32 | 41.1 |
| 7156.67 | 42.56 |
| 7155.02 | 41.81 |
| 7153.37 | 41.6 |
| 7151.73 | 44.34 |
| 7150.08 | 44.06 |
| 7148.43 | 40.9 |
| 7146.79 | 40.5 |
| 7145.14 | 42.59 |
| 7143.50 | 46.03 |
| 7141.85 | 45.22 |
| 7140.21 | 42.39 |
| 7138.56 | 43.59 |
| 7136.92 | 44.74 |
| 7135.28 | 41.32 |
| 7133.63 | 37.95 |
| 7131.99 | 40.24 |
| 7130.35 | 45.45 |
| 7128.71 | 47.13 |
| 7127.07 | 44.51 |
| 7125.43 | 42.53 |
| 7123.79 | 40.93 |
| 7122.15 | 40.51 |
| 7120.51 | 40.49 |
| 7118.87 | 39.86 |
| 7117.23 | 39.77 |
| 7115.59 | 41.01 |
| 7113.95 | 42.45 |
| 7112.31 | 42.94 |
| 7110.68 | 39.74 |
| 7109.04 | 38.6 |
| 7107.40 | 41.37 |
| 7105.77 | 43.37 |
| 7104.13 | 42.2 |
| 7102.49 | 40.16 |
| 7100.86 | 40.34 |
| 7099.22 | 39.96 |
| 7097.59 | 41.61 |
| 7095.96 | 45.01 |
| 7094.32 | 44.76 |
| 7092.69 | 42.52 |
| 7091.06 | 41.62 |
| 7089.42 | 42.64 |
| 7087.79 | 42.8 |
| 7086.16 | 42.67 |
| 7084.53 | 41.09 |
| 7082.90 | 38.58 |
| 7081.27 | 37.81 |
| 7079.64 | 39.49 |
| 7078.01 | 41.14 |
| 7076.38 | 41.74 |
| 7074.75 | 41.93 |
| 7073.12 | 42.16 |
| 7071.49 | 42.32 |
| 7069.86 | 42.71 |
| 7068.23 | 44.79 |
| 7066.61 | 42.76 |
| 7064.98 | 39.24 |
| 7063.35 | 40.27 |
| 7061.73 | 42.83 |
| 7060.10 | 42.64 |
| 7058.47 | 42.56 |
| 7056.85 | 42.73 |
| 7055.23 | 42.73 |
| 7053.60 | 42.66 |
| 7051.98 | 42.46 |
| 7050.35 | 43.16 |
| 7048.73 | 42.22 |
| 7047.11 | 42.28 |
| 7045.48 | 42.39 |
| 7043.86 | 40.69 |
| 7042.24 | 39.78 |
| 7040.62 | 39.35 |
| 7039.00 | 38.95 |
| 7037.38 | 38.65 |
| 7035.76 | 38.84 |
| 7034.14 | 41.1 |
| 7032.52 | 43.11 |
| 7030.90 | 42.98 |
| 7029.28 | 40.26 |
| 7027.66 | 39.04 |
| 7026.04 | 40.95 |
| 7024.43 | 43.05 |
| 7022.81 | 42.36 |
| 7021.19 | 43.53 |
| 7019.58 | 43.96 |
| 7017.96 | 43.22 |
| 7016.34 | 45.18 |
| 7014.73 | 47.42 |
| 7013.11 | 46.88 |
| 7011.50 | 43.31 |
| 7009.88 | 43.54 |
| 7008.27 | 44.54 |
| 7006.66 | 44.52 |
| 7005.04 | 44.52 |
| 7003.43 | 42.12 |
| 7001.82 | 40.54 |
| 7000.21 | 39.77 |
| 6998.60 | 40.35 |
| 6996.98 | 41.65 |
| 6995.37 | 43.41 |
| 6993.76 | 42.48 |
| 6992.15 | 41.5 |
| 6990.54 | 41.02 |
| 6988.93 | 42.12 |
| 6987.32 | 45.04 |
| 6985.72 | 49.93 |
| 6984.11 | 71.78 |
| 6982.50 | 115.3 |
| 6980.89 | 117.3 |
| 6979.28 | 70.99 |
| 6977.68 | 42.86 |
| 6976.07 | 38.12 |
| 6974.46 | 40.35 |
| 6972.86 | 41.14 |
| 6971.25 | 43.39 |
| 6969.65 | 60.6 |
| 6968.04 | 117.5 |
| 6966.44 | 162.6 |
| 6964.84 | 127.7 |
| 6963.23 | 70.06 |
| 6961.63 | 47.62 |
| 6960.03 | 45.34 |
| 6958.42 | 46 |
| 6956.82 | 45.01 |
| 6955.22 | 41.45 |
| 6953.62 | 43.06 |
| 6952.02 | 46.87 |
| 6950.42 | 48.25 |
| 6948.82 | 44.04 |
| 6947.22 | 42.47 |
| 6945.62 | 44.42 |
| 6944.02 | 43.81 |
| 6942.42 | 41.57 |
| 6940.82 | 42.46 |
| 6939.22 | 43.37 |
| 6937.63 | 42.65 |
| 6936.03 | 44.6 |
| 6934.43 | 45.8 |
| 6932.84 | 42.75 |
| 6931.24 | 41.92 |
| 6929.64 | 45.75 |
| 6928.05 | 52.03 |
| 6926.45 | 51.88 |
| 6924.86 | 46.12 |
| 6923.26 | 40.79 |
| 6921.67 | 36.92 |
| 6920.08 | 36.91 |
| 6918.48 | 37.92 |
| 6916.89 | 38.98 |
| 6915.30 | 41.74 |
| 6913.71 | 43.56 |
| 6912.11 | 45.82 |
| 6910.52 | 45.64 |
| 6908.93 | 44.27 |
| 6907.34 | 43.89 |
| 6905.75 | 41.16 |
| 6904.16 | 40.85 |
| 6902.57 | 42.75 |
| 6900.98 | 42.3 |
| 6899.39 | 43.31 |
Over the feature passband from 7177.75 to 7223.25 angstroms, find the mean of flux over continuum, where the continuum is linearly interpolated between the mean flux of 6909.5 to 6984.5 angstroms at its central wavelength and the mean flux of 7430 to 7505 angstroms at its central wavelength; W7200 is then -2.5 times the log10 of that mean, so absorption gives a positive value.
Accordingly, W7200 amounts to 0.15 mag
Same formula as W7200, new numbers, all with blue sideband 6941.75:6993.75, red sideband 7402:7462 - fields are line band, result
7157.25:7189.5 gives 0.213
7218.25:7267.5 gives 0.161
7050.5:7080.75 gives 0.300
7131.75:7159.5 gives 0.217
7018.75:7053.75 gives 0.341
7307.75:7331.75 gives 0.129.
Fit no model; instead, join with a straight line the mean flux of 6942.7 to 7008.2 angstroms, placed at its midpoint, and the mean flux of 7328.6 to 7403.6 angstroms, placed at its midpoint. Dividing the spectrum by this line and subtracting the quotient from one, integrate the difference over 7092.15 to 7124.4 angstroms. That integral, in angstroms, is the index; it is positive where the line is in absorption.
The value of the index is 6.0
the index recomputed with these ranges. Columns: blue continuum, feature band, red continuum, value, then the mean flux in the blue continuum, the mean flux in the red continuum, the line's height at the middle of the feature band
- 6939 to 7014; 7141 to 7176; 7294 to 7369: 3.5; 54.6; 40.1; 47.2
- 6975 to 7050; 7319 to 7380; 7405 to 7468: 0.5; 46.7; 38.6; 40.2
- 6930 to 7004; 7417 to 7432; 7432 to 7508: 0.8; 54.6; 38.6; 40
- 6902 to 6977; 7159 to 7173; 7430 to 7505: 1.0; 50.3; 38.5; 45.2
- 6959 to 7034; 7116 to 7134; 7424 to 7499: 2.9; 54.3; 38.2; 49.8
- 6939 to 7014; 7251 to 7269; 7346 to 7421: 0.9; 54.6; 40.1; 44.5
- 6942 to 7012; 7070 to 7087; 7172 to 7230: 2.7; 55.3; 40.8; 48.8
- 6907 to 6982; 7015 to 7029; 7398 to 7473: 2.2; 52.9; 39.3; 50.7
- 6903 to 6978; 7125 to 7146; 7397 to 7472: 1.2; 50.3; 39.3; 46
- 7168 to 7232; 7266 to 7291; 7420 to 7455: 0.9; 40.8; 38.5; 40.1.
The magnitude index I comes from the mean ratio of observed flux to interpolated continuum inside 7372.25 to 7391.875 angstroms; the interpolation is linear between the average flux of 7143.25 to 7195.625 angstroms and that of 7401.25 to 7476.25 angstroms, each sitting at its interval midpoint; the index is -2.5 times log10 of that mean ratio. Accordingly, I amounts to 0.04 mag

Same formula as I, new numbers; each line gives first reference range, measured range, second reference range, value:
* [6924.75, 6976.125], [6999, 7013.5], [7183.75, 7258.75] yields 0.191 mag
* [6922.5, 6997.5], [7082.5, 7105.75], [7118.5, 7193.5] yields 0.101 mag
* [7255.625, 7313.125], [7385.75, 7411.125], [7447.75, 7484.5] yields -0.061 mag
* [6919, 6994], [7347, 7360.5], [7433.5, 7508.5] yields 0.067 mag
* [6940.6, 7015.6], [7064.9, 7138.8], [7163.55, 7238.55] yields 0.125 mag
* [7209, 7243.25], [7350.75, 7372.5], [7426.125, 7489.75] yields -0.045 mag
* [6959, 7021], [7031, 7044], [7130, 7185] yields 0.295 mag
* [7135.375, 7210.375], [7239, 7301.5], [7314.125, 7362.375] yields 0.009 mag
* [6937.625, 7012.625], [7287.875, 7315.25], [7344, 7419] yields 0.059 mag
